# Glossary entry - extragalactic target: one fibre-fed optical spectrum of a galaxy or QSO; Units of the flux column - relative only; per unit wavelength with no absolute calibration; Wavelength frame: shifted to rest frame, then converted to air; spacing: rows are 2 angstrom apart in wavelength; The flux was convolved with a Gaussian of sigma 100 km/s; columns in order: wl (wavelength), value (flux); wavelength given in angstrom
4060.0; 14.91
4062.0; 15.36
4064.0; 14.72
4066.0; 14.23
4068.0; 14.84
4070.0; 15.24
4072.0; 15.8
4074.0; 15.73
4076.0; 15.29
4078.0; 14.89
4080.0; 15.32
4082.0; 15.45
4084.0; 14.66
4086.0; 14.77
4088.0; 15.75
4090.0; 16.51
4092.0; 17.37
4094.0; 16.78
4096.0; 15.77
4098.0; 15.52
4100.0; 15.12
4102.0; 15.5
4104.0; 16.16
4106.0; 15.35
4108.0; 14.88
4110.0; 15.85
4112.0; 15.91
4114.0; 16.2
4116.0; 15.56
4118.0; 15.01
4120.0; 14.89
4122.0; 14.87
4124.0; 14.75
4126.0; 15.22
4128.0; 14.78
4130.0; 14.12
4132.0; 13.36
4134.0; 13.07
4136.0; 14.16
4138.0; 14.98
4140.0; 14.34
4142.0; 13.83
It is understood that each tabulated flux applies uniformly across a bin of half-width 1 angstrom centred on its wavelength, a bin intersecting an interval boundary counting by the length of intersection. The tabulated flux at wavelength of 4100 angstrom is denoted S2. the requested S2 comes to 15.12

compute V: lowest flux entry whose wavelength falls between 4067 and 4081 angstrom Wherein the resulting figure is 14.84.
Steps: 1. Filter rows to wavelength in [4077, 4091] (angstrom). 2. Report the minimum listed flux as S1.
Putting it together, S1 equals 14.66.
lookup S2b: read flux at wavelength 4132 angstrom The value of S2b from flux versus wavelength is 13.36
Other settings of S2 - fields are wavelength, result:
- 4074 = 15.73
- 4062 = 15.36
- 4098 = 15.52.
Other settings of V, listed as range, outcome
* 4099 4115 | 14.88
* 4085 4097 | 14.77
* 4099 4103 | 15.12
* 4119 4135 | 13.07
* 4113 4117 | 15.56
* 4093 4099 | 15.52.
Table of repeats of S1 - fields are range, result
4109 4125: 14.75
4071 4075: 15.73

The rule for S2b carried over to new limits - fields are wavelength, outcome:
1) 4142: 13.83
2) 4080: 15.32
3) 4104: 16.16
